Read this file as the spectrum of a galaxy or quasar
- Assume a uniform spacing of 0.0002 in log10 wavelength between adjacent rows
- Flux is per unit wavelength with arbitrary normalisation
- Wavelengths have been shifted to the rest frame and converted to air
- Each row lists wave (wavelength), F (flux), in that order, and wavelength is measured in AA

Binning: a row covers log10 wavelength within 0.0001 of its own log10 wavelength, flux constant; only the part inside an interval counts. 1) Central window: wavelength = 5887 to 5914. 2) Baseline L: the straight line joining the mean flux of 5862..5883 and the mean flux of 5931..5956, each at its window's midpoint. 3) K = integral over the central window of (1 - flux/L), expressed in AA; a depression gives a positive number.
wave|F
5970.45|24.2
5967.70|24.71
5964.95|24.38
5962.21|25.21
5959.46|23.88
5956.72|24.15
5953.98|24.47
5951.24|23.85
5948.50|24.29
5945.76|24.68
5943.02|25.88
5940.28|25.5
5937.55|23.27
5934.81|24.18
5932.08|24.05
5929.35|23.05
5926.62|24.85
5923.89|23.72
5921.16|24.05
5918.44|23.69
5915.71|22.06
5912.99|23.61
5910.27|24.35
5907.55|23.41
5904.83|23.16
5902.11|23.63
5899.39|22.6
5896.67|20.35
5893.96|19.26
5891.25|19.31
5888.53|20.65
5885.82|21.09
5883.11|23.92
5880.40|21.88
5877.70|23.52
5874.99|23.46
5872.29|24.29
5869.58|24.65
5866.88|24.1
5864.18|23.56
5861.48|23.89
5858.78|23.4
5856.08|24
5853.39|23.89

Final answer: 2.2 AA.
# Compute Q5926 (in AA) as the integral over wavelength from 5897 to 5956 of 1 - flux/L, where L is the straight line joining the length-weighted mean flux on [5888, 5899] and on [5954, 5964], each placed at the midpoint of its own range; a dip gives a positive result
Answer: -4.3 AA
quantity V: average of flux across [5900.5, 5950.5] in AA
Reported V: 24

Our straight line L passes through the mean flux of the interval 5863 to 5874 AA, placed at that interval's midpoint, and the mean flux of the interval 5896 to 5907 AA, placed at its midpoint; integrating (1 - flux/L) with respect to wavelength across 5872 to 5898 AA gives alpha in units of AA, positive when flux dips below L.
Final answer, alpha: 1.9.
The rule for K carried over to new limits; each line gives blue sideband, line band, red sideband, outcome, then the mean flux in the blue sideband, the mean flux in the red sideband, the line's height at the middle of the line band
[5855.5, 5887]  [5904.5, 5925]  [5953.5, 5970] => 0.4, 23.5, 24.5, 24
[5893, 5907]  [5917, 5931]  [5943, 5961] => -0.5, 22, 24.4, 23.1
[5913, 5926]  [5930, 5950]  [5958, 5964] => -0.4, 23.5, 24.5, 24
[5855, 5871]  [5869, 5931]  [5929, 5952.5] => 3.4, 23.9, 24.4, 24.1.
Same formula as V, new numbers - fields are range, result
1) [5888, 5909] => 21.6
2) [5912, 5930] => 23.6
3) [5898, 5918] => 23.3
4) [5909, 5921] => 23.5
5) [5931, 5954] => 24.5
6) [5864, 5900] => 22.3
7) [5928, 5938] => 23.7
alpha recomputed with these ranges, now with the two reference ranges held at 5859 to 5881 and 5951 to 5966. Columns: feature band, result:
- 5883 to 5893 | 1.3 AA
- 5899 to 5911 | 0.3 AA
